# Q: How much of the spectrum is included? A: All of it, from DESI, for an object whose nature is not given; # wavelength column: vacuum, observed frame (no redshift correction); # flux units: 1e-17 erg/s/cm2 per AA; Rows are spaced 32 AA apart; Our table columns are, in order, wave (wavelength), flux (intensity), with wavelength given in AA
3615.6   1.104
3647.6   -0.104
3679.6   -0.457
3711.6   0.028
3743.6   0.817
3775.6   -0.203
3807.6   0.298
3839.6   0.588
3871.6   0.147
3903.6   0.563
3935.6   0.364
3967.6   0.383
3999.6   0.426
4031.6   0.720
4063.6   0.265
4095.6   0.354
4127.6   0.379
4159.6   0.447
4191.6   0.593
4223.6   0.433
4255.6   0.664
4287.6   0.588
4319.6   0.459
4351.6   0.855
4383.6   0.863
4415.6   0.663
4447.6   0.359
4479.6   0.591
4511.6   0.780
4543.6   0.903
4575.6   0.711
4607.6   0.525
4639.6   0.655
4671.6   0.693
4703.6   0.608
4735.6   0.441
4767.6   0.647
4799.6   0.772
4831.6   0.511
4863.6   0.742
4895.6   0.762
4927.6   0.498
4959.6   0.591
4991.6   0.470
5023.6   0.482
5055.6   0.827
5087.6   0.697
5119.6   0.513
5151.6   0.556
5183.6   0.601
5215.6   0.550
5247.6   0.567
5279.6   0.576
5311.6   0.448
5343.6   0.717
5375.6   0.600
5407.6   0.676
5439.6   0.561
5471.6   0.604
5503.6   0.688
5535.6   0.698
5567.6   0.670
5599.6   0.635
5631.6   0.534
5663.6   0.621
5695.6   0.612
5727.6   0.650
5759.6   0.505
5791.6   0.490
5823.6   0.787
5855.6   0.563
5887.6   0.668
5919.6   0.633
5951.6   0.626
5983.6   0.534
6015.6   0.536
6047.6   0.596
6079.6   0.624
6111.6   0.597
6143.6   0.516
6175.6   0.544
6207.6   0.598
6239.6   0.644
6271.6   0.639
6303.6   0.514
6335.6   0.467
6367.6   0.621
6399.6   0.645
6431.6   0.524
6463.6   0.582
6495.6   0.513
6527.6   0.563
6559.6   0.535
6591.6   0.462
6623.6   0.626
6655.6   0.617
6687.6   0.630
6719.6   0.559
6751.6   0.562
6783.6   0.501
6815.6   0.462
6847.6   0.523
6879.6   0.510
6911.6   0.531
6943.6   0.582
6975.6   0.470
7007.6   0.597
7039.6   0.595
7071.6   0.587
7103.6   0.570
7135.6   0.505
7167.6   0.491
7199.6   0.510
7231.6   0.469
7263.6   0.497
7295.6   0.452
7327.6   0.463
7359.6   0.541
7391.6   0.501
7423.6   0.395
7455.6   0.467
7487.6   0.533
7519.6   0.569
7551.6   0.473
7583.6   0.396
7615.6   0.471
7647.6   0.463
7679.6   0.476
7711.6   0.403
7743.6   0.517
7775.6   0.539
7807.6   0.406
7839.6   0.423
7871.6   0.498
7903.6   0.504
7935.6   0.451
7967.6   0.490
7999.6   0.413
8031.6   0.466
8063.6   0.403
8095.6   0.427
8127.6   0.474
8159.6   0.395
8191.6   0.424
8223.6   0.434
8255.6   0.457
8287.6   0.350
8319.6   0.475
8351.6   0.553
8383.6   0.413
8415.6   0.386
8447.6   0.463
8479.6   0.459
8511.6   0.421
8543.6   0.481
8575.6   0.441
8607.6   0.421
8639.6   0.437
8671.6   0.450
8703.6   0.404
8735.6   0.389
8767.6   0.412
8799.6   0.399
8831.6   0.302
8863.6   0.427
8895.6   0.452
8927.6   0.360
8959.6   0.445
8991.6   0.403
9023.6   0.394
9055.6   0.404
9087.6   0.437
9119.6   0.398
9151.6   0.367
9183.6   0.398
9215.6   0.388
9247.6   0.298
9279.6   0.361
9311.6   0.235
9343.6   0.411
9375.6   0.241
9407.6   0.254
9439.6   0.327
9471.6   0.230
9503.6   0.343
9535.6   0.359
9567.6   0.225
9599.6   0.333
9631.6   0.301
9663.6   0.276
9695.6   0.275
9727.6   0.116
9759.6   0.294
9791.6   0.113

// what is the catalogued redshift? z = 0.030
